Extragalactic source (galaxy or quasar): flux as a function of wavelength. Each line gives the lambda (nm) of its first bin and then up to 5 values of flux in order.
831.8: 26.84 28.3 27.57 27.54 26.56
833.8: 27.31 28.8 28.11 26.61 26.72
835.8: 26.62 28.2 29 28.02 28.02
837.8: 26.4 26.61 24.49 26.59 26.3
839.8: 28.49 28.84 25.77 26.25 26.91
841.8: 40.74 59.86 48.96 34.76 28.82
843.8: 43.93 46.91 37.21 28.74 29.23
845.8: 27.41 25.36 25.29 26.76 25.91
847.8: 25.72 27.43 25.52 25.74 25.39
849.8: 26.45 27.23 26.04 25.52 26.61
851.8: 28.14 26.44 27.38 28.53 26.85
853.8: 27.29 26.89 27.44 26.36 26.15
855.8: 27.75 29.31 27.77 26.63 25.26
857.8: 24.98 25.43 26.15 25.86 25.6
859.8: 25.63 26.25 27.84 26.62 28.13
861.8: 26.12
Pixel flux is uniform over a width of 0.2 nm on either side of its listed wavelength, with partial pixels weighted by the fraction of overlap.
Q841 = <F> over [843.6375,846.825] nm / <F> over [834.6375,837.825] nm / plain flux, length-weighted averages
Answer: 1.19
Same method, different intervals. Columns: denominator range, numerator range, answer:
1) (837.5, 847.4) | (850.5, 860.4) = 0.83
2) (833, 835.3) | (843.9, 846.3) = 1.21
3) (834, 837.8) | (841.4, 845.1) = 1.47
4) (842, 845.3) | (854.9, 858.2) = 0.65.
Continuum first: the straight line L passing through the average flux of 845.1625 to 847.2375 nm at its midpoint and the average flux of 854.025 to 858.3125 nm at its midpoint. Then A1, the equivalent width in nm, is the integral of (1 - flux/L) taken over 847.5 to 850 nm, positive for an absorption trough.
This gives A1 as 0.07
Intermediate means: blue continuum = 26.8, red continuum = 26.8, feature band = 26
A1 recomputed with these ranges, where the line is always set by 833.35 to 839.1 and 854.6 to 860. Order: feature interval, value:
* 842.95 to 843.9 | -0.289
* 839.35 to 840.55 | -0.032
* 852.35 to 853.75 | -0.049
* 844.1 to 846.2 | -0.436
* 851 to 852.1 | -0.013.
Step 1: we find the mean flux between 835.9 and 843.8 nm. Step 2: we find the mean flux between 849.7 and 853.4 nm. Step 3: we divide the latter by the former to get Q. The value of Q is 0.86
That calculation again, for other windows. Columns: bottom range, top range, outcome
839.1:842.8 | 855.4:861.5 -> 0.77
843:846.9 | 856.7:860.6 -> 0.80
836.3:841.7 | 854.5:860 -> 0.97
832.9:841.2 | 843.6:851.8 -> 1.06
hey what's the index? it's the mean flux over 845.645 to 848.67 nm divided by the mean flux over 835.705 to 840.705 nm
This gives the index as 0.96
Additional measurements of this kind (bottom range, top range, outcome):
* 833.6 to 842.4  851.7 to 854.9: 0.93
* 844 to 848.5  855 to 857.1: 0.93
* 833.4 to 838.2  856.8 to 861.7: 0.95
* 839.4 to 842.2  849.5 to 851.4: 0.84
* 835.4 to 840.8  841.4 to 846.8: 1.34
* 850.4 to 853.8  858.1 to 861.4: 0.98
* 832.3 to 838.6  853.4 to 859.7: 0.97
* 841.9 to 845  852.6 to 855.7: 0.65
